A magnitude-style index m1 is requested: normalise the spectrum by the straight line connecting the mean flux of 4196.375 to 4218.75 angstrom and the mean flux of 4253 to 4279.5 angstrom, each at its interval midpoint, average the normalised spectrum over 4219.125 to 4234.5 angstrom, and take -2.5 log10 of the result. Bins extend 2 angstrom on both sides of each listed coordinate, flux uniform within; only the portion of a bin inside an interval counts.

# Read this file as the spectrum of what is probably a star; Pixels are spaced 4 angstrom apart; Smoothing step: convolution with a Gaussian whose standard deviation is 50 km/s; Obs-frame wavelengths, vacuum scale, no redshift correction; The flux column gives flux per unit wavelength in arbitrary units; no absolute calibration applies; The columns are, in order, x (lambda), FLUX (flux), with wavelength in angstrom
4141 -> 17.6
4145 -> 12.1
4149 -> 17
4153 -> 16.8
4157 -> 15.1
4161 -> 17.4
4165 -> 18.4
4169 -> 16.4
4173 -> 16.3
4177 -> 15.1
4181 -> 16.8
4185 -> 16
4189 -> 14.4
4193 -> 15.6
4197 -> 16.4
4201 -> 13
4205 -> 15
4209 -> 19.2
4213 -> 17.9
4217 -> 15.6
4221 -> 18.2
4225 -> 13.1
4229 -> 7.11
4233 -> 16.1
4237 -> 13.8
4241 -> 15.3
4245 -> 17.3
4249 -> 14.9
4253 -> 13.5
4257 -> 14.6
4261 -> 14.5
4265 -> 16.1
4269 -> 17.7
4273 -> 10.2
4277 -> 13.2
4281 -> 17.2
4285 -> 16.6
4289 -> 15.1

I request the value 0.16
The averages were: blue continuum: 16.2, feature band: 13.5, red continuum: 14.4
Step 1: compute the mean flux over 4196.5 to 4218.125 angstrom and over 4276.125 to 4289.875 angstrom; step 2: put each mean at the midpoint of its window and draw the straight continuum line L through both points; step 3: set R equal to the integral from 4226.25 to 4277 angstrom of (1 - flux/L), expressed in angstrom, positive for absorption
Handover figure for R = 5.5 angstrom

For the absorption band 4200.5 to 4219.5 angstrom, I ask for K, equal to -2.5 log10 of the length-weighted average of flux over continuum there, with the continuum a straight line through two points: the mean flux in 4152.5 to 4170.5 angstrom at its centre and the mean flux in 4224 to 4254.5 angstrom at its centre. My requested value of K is -0.10 mag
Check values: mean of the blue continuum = 16.8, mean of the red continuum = 13.9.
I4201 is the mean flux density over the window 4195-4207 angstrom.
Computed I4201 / 14.8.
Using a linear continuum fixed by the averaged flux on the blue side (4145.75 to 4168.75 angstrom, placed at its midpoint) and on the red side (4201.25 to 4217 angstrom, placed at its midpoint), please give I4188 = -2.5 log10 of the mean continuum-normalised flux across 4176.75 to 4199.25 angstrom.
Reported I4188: 0.06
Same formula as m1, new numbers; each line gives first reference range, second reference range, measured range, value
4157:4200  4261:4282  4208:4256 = 0.02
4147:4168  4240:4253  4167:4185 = 0.03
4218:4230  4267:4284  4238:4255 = -0.09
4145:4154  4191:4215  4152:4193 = -0.02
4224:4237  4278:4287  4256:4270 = -0.05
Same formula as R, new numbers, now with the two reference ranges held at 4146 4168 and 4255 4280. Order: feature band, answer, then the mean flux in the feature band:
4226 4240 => 2.37 angstrom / 12.6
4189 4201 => 0.53 angstrom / 15.2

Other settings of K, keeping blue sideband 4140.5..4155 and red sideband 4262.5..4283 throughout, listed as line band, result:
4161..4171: -0.12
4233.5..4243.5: 0.01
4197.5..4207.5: 0.05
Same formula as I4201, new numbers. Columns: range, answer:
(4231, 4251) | 15.5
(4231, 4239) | 15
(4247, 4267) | 14.7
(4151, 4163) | 16.4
